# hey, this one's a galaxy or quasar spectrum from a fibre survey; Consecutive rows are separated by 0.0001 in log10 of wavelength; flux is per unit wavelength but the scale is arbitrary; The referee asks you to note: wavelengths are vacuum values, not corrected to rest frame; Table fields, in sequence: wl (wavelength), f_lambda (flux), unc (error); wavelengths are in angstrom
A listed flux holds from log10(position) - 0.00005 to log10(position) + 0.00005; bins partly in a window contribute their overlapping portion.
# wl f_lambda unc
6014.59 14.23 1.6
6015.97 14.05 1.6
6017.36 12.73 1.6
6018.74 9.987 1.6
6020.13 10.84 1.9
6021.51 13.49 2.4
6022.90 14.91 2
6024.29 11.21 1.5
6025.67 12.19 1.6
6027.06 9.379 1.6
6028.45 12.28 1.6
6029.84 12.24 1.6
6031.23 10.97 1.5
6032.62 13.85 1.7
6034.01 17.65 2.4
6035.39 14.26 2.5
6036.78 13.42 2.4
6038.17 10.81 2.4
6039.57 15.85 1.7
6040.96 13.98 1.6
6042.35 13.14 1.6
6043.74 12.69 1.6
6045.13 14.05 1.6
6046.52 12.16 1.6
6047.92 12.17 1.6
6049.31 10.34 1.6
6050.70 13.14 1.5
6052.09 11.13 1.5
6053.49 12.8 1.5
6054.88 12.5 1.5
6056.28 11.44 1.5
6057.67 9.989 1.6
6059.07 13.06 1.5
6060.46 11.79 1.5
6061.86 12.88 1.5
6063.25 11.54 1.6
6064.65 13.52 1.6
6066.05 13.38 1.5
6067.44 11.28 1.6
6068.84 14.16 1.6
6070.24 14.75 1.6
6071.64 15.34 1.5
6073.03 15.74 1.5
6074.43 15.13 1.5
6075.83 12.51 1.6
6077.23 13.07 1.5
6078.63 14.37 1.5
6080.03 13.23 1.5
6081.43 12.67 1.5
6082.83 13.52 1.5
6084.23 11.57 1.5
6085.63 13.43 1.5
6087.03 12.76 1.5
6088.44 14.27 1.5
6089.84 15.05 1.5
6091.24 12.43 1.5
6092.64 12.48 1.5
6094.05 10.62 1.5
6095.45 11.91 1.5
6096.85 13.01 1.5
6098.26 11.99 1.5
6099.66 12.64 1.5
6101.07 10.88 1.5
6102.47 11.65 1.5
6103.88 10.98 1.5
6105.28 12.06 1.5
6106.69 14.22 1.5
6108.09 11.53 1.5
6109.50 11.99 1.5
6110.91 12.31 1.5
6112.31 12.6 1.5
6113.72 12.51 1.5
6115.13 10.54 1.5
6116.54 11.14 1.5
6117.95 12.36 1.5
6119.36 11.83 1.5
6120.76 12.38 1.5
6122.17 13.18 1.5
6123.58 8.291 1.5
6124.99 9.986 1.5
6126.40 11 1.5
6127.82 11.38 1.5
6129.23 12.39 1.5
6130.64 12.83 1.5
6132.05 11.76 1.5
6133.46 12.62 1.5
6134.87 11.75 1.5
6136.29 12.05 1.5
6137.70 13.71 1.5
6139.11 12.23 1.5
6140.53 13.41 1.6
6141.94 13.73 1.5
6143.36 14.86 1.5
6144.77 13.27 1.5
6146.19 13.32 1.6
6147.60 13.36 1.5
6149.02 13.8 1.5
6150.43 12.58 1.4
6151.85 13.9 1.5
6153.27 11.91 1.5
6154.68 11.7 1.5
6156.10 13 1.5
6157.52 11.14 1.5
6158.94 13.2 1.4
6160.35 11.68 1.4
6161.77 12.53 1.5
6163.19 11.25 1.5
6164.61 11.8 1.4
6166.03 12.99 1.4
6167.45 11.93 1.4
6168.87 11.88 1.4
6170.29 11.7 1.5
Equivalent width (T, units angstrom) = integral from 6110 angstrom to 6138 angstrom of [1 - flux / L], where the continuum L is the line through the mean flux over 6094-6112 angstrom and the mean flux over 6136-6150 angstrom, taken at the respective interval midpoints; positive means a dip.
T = 2.1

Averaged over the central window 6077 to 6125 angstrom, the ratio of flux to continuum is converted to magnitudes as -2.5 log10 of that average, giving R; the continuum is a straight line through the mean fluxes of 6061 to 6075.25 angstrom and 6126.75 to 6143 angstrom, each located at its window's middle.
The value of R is 0.07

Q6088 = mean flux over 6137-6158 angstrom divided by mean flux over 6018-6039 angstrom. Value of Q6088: 1.0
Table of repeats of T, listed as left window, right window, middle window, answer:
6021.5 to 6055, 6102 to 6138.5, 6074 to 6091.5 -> -1.5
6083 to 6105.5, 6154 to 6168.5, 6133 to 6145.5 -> -0.9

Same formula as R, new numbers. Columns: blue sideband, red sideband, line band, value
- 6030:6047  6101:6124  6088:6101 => -0.027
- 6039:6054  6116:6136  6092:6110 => 0.002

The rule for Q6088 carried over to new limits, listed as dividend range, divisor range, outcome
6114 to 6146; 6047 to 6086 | 0.94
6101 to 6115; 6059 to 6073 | 0.91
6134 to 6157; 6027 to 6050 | 1.00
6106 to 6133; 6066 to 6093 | 0.87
